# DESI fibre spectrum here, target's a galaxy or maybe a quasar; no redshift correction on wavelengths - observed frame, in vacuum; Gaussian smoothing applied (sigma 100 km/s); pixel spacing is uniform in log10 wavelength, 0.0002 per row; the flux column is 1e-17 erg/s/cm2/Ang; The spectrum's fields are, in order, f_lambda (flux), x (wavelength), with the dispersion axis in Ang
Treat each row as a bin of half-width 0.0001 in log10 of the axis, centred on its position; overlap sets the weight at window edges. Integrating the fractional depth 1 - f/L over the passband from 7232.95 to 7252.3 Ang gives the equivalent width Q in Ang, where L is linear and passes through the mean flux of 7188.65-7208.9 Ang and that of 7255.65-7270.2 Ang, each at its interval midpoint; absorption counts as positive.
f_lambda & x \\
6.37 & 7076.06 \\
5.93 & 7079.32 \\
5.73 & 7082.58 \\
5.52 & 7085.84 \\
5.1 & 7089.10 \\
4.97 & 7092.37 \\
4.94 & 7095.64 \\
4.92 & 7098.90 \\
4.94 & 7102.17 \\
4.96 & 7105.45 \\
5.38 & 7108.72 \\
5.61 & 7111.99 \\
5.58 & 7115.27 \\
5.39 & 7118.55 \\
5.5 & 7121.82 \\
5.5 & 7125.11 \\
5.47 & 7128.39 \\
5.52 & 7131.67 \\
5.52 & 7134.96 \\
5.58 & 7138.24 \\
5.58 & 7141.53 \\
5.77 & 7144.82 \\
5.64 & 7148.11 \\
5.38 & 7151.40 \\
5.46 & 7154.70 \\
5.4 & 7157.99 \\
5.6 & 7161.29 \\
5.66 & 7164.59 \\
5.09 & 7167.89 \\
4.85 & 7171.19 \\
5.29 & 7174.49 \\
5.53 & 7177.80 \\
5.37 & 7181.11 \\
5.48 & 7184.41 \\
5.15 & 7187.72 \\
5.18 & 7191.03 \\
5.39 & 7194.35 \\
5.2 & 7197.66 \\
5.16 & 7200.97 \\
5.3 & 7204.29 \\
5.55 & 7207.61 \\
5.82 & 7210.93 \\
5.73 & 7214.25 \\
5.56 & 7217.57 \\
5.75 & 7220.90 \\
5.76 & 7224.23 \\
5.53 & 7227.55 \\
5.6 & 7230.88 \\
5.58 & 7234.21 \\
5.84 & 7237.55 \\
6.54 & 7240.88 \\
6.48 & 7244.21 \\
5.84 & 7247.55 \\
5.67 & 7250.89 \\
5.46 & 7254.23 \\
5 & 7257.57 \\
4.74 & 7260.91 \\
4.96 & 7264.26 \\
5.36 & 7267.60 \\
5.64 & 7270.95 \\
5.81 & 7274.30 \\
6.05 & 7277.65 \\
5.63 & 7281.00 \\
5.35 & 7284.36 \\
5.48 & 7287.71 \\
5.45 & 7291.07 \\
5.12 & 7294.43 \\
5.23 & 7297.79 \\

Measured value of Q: -3.3 Ang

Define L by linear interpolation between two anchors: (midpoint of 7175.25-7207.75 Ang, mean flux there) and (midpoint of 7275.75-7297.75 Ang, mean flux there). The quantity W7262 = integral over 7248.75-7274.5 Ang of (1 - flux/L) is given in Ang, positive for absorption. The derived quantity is 0.6 Ang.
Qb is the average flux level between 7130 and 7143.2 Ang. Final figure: 5.55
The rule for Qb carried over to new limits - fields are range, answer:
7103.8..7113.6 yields 5.32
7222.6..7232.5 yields 5.63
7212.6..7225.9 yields 5.7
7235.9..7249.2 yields 6.18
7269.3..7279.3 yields 5.83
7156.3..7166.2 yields 5.55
